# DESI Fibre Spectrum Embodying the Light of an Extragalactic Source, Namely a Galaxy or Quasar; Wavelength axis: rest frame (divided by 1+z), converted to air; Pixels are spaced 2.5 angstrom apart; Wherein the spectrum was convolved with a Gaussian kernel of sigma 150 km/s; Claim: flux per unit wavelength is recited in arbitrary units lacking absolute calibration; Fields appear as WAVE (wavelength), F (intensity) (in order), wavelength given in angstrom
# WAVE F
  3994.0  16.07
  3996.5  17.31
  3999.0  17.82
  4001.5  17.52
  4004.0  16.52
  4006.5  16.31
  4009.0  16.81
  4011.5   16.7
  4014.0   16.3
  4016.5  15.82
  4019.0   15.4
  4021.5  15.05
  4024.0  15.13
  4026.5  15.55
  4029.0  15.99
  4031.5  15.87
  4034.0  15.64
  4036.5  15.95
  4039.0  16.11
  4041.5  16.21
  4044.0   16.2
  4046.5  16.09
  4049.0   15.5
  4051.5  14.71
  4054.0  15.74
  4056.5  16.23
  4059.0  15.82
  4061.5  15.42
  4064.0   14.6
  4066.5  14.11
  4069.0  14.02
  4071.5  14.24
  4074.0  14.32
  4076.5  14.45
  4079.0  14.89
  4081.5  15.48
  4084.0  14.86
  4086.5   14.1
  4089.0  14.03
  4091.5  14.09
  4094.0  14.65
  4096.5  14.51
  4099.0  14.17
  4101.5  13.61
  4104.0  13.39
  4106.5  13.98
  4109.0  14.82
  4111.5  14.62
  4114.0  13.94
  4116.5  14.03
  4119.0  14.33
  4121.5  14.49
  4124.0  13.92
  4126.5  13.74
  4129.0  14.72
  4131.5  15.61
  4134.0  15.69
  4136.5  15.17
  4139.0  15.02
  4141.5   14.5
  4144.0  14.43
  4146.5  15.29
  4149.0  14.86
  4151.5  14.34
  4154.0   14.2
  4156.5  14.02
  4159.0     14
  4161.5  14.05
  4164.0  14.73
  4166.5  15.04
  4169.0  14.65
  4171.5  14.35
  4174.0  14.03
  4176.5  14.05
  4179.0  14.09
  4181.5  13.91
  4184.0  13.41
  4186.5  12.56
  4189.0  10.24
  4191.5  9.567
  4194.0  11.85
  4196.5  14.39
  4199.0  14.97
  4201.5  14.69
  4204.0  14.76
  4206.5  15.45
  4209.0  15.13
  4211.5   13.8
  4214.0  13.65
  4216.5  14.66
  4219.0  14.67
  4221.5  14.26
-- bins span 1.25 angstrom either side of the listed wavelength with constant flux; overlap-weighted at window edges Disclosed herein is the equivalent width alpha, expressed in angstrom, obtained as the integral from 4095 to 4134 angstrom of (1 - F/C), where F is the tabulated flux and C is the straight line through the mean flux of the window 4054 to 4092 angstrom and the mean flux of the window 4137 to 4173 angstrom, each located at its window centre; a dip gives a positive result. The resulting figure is 0.9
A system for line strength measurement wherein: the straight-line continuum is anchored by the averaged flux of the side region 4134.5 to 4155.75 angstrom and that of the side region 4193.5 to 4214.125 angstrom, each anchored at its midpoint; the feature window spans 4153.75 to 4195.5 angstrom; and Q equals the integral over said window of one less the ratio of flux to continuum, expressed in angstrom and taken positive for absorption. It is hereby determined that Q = 3.3 angstrom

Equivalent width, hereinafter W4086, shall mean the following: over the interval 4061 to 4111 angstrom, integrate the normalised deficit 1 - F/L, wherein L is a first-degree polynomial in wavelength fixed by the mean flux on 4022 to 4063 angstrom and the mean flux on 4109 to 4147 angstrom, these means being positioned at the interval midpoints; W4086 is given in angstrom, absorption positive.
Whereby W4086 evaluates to 2.63 angstrom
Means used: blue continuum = 15.7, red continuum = 14.6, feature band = 14.4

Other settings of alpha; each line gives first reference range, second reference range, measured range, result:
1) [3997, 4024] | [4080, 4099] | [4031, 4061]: -0.5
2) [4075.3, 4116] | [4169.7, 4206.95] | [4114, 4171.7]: -2.8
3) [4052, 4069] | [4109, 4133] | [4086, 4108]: 1.0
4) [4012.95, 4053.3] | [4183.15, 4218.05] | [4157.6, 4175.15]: -0.5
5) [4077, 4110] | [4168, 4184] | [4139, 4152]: -0.5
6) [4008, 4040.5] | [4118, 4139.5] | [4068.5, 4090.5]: 1.1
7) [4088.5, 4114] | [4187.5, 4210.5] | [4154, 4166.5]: -0.5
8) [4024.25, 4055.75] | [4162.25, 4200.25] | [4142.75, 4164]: -0.8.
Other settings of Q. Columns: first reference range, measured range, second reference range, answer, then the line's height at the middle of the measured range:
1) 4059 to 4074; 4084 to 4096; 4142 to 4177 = 0.2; 14.5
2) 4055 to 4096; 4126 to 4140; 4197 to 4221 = -0.4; 14.7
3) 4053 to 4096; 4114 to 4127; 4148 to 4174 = 0.4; 14.6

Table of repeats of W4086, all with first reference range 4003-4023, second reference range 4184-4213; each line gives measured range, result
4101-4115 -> 0.6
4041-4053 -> -0.1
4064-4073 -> 0.6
